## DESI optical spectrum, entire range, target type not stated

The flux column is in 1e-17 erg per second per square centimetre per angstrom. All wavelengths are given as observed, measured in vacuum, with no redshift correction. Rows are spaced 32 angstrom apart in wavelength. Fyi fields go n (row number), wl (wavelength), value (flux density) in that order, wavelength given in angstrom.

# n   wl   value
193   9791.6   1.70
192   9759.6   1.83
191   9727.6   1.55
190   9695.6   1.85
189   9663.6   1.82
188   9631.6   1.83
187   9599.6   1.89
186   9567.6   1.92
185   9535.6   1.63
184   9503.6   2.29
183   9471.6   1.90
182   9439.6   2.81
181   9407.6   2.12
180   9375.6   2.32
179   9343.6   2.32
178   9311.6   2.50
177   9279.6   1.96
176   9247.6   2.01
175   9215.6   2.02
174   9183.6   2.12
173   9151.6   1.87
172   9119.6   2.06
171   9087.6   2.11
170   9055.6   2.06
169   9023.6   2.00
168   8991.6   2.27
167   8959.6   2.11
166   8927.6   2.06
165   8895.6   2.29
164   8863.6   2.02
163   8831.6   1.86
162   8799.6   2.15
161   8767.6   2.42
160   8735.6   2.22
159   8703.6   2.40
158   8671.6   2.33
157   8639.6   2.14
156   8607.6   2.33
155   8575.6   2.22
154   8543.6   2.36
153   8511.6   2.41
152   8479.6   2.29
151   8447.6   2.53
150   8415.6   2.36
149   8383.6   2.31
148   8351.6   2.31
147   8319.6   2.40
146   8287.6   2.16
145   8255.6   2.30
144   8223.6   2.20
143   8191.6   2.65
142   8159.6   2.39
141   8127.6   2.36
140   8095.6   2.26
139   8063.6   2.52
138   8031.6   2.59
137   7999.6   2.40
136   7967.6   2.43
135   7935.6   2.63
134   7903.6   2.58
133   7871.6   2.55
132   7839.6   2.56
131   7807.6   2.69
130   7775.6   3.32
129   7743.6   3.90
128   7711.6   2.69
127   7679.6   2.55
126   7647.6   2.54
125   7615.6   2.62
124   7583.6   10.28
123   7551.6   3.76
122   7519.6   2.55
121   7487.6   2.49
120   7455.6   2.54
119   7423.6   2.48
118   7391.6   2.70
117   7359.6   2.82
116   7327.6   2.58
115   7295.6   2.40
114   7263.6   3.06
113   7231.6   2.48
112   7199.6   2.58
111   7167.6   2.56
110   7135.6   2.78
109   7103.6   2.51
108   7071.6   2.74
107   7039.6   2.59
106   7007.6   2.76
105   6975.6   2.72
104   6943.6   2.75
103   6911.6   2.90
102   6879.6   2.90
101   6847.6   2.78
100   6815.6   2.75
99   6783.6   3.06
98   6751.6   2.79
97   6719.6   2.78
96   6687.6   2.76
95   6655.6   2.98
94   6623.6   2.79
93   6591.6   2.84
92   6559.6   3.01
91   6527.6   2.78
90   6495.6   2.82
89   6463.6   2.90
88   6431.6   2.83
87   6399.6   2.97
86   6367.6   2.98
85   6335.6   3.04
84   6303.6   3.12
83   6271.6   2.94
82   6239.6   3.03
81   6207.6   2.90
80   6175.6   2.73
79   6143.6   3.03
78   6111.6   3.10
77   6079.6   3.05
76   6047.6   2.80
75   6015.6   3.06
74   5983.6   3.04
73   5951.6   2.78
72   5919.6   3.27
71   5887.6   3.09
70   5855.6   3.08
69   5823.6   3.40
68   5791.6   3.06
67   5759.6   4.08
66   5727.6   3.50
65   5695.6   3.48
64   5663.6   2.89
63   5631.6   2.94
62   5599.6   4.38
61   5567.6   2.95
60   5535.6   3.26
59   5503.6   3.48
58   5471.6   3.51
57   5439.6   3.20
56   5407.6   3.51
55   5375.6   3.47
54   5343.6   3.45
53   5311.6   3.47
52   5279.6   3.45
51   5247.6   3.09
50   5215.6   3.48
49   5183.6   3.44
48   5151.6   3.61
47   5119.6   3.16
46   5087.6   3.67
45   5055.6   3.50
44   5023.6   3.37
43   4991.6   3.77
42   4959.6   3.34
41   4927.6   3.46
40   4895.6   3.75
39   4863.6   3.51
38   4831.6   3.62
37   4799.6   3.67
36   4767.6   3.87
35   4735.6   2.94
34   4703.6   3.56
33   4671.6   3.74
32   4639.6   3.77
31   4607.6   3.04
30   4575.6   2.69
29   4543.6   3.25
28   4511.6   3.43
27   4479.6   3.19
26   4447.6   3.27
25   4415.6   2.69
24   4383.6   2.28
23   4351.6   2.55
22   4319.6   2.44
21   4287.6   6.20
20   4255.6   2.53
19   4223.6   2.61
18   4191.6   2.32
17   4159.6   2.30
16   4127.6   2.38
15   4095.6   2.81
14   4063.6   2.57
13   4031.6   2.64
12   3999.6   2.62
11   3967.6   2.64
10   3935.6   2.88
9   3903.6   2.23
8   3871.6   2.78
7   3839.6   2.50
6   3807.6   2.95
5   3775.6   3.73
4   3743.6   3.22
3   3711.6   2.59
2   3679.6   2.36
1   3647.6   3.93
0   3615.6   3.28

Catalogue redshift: 0.15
